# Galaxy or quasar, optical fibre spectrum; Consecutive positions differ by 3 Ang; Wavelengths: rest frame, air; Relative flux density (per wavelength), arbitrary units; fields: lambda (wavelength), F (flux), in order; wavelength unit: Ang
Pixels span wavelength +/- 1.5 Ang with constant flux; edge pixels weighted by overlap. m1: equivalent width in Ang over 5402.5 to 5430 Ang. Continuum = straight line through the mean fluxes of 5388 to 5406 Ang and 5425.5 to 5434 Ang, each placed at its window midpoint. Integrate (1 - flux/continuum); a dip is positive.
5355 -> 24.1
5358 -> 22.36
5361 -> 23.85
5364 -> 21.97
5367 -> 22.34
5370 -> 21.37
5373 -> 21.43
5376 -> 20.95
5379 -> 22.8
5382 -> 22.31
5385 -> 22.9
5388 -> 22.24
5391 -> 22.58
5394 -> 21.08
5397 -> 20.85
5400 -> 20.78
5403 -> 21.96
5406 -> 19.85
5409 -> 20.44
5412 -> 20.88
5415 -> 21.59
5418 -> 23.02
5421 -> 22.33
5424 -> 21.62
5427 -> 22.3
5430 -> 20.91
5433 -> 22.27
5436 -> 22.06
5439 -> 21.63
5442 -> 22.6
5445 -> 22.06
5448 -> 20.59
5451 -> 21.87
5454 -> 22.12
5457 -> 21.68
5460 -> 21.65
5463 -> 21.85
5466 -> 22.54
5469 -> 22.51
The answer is 0.2 Ang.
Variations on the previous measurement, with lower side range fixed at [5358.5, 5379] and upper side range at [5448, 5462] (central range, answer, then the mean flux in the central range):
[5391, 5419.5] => 0.9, 21.2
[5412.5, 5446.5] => -0.3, 22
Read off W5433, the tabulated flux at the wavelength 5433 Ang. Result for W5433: 22.27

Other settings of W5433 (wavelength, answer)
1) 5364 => 21.97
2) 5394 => 21.08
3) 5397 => 20.85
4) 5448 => 20.59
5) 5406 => 19.85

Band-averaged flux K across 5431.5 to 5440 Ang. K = 22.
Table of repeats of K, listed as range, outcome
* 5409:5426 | 21.8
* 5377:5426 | 21.7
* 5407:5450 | 21.7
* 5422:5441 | 21.8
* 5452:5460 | 21.9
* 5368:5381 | 21.7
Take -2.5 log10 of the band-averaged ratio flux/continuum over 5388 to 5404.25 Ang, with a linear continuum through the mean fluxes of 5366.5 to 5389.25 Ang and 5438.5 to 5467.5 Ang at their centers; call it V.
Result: 0.02 mag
